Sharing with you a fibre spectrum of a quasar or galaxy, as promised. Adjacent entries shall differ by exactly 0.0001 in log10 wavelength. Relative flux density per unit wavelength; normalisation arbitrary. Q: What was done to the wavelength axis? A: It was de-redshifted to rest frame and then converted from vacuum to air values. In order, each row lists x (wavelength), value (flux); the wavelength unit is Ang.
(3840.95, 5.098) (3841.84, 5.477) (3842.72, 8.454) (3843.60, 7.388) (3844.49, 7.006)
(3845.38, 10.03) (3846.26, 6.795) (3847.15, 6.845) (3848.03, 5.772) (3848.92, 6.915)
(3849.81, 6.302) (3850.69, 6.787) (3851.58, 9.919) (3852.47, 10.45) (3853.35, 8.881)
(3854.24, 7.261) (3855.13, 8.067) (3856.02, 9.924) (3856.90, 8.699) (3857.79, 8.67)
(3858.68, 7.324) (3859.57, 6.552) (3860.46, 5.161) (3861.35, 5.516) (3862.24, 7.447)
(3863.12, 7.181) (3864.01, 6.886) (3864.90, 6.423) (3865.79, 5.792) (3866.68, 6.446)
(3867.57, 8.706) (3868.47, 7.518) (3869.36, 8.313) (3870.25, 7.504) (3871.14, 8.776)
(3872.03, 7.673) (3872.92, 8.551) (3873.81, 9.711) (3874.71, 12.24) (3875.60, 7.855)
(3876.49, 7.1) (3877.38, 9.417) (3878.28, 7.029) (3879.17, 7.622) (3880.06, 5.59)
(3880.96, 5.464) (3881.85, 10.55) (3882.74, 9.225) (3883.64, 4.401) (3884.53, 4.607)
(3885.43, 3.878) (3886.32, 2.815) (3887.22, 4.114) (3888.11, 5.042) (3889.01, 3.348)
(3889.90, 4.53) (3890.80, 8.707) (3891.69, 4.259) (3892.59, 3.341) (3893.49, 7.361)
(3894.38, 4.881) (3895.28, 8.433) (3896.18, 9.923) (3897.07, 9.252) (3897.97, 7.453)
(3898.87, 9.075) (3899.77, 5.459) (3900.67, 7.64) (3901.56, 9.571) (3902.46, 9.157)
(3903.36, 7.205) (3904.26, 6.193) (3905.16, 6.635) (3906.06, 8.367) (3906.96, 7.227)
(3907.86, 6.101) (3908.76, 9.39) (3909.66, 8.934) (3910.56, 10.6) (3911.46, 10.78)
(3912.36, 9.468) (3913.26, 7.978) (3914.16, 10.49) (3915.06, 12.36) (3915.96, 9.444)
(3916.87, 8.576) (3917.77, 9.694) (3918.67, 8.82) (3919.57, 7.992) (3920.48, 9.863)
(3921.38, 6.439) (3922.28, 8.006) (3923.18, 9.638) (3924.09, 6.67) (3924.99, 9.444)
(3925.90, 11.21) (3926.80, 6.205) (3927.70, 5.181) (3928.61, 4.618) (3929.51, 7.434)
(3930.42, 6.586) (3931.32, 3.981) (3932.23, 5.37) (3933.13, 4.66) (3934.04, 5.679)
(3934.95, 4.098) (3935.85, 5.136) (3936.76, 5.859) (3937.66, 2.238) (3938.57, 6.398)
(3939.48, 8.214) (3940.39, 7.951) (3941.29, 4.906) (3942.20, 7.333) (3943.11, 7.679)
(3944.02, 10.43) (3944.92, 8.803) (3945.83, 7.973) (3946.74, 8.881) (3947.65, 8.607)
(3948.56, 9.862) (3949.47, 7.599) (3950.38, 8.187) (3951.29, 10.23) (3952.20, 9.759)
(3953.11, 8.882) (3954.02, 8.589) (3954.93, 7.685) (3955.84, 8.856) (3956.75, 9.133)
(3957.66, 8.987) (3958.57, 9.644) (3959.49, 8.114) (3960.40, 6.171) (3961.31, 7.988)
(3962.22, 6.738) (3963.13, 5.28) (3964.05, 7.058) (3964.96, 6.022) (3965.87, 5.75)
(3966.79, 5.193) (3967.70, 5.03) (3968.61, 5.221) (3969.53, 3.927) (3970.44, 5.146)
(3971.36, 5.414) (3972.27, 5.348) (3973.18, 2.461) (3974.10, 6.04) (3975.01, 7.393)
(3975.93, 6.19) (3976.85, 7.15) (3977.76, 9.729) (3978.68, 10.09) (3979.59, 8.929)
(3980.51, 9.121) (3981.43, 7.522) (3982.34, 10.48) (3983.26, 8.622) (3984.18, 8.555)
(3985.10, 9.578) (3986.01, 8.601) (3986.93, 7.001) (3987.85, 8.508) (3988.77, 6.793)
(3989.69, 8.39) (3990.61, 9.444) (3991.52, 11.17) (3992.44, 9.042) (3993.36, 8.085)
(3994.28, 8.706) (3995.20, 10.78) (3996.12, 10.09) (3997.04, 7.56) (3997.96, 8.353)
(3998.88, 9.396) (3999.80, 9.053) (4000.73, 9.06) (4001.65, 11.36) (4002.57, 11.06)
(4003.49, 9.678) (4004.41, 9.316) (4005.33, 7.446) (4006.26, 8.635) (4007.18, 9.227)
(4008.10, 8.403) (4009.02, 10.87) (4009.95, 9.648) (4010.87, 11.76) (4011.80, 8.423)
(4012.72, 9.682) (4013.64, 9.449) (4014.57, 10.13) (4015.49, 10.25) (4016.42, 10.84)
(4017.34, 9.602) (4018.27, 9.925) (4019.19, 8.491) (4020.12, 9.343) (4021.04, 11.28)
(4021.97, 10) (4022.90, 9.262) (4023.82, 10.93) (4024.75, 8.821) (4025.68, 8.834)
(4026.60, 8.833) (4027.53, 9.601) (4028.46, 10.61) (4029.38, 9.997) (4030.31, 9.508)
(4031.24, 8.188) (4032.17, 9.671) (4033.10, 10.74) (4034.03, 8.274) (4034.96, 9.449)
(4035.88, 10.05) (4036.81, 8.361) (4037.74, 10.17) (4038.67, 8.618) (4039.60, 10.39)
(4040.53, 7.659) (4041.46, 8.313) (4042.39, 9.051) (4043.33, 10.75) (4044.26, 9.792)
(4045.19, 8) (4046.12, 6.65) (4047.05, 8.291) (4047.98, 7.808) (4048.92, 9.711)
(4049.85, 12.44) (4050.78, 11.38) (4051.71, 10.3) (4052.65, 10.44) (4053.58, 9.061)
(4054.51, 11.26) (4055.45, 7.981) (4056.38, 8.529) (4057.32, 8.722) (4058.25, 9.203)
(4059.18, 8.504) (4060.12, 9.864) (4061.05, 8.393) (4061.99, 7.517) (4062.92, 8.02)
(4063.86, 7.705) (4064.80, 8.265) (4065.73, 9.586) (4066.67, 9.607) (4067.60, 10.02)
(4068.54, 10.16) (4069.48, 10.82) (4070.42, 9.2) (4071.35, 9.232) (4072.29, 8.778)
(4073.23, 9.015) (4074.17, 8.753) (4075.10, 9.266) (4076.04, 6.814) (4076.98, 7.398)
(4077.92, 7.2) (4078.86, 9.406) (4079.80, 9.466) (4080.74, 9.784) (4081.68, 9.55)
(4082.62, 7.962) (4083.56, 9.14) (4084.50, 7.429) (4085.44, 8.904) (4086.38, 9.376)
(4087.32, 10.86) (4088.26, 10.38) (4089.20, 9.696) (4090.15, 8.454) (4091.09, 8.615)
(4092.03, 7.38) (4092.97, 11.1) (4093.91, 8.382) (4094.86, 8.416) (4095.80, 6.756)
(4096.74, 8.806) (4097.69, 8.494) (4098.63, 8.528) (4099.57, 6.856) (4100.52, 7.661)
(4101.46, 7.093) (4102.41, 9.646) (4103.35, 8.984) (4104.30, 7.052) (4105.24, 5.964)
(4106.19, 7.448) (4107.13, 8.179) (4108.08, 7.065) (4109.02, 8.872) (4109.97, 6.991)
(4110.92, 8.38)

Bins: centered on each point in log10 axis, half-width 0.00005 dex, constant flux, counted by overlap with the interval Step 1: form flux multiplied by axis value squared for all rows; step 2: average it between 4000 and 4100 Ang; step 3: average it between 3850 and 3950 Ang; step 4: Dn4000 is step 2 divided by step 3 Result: 1.33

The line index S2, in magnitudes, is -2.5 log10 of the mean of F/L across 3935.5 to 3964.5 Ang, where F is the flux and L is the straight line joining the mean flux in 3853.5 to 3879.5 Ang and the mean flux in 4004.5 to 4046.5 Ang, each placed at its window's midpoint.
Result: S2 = 0.11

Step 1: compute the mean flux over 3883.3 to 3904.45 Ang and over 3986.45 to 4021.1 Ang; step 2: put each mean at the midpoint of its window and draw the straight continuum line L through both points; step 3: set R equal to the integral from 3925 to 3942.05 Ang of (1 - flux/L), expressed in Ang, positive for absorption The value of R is 3.2 Ang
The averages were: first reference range 6.29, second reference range 9.35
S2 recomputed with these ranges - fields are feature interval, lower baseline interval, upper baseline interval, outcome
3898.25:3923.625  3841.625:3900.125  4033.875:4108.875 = -0.15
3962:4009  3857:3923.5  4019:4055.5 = 0.12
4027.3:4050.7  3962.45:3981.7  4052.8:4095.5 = -0.16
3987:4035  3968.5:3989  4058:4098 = -0.20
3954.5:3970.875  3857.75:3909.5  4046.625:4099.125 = 0.16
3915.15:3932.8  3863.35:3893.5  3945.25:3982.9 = -0.08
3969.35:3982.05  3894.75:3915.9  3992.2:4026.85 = 0.32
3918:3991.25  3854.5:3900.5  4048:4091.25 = 0.07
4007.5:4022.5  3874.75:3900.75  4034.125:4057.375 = -0.13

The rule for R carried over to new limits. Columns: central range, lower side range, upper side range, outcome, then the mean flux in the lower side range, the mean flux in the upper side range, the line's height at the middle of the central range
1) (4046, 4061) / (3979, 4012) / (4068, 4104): -0.9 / 9.14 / 8.77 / 8.91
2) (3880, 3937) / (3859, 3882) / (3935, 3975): 0.8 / 7.54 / 7.06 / 7.32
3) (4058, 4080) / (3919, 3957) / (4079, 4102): -0.7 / 7.43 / 8.72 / 8.54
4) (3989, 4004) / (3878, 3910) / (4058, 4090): -2.6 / 6.74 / 8.97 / 8.01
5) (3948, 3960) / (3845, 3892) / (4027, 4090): -1.2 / 7.18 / 9.17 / 8.08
